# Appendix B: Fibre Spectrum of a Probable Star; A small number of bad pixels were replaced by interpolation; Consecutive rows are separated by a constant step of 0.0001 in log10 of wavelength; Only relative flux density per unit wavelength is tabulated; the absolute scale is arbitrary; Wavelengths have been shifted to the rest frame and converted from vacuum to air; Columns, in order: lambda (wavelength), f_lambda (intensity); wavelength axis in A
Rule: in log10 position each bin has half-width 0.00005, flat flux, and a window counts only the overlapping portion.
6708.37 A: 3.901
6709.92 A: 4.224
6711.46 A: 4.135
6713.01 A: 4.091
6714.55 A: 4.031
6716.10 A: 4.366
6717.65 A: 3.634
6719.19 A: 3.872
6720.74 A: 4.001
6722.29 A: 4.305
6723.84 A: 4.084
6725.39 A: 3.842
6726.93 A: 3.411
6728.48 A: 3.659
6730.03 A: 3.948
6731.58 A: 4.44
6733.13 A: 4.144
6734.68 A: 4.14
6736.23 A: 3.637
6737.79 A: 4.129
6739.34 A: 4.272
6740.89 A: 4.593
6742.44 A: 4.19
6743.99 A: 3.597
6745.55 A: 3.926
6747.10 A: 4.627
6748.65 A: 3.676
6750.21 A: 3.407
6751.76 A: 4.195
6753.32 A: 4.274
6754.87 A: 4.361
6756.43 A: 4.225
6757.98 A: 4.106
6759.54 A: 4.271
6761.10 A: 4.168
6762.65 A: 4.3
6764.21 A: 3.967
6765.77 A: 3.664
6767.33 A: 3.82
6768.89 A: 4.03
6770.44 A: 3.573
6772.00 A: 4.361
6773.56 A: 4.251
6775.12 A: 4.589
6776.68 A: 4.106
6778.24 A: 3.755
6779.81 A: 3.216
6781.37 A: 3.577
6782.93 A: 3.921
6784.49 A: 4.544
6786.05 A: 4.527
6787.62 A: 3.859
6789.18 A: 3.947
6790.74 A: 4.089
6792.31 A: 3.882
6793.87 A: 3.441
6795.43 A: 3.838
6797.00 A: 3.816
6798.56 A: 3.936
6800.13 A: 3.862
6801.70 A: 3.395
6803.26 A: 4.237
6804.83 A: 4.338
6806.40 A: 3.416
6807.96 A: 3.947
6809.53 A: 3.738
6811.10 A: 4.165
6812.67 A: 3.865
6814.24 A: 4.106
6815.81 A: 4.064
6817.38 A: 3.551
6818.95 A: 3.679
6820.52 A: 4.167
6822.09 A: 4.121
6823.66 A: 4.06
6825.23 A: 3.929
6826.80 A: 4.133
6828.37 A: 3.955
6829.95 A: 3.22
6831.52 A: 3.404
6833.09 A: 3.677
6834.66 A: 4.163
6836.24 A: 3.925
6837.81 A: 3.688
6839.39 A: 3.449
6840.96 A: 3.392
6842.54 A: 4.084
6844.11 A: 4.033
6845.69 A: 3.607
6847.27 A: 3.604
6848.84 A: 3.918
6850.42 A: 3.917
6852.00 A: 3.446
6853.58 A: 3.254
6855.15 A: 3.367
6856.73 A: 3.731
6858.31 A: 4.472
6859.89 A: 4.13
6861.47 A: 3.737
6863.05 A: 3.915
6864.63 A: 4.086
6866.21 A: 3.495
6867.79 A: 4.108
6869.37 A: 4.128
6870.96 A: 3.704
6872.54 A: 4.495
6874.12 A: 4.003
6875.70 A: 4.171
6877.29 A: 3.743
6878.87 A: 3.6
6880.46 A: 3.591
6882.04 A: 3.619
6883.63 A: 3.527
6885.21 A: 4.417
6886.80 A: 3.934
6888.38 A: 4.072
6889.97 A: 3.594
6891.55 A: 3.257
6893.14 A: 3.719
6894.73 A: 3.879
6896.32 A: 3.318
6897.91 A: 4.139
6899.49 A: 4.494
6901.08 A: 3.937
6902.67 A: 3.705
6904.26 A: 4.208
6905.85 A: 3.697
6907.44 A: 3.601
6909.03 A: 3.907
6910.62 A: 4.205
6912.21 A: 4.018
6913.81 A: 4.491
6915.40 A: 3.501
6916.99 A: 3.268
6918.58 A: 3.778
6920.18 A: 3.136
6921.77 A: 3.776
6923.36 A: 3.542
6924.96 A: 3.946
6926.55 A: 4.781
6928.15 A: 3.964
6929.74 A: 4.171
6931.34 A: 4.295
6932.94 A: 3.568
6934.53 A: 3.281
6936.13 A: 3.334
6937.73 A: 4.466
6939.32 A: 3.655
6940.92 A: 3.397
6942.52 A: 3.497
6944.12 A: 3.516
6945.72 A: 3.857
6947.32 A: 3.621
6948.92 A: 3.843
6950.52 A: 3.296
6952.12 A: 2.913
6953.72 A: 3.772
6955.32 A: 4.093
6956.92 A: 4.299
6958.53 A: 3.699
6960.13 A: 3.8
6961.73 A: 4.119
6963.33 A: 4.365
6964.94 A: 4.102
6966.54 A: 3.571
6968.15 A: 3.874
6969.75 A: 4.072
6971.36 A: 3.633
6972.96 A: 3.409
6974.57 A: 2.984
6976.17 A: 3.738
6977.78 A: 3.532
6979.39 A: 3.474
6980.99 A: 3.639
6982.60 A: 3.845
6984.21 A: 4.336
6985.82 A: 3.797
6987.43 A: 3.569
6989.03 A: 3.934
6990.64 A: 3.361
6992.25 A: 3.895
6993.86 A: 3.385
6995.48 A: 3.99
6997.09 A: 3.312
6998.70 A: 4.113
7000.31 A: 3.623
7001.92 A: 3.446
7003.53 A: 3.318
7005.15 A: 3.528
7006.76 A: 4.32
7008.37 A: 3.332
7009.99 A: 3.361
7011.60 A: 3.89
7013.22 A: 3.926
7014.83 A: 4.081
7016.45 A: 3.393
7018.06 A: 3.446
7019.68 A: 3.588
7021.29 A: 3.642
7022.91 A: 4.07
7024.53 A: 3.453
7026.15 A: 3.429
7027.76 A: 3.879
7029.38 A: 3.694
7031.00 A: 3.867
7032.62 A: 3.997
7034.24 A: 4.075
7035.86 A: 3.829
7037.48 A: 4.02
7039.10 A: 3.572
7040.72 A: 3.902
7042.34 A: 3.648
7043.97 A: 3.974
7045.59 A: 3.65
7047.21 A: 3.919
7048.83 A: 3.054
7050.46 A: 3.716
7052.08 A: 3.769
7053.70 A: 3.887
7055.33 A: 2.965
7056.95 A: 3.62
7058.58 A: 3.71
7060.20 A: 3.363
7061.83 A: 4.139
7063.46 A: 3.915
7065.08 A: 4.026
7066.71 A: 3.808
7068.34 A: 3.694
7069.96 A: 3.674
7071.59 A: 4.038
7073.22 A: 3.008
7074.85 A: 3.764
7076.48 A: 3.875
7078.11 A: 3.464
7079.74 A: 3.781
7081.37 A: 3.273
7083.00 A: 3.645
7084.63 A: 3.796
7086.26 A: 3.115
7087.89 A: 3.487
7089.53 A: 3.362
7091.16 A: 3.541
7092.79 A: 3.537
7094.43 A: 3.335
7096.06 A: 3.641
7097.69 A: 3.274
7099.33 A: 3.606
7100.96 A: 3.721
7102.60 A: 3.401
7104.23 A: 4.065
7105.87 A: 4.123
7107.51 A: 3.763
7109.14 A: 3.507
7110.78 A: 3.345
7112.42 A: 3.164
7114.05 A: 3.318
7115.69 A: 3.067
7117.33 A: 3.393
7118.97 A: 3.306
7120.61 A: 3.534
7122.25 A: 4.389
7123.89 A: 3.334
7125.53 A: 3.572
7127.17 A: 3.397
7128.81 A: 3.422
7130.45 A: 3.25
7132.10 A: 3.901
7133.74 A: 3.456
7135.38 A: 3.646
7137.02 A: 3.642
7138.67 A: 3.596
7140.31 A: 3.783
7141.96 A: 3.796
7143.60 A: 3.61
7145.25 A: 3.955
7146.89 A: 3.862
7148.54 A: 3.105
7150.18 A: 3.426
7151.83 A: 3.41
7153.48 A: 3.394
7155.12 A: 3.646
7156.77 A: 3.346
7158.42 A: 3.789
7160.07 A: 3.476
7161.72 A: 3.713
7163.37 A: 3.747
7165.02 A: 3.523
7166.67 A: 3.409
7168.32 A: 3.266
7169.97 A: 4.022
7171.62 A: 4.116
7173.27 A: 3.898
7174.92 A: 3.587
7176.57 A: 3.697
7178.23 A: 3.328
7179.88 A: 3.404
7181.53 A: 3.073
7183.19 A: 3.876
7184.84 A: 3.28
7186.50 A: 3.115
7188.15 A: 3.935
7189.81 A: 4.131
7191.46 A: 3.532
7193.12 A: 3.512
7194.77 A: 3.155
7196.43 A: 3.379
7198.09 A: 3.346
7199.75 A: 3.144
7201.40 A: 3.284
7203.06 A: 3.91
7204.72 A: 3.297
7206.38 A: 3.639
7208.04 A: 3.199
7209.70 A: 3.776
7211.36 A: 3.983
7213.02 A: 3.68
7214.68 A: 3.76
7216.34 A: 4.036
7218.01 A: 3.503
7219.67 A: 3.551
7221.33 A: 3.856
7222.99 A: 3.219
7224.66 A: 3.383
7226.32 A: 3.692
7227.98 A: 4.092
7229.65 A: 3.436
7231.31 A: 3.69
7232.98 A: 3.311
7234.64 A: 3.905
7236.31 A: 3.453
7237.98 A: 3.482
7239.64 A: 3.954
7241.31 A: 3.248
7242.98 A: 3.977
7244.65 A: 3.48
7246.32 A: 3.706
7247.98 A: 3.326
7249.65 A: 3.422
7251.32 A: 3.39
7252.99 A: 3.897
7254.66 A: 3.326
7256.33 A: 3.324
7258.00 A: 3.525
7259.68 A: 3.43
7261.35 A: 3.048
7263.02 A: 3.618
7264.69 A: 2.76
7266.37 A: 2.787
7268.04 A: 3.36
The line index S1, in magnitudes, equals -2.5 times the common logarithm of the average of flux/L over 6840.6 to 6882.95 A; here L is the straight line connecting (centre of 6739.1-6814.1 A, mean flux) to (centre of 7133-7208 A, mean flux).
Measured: 0.02 mag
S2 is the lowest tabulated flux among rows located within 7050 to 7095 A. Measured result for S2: 2.965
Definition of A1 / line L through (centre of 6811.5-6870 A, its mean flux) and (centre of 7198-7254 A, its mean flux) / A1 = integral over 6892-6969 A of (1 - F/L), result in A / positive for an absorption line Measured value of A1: -0.9 A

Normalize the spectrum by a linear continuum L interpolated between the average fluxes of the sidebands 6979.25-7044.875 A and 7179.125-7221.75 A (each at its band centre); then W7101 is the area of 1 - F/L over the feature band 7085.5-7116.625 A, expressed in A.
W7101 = 1.3 A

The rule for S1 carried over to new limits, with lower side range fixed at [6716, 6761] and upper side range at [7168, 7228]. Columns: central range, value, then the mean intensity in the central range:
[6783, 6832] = 0.017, 3.91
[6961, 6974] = -0.017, 3.87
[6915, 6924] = 0.106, 3.5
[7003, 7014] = 0.029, 3.67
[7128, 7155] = 0.017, 3.58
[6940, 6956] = 0.075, 3.58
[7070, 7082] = 0.028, 3.61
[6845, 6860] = 0.057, 3.73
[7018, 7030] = 0.027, 3.66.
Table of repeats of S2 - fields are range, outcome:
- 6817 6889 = 3.22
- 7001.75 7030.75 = 3.318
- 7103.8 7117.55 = 3.067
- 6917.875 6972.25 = 2.913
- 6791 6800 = 3.441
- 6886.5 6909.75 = 3.257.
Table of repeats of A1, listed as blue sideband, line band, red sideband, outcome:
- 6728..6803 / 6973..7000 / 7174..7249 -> 0.82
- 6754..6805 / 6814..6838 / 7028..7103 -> 0.47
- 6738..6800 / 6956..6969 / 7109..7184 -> -0.68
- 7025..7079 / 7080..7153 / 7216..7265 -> 2.32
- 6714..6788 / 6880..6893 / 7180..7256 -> 0.48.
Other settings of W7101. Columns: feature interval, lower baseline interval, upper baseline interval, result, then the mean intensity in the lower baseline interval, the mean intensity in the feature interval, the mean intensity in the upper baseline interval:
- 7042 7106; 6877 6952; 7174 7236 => 0.5 A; 3.78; 3.63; 3.56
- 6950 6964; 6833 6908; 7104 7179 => -0.3 A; 3.83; 3.82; 3.59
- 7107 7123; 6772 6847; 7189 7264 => 0.8 A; 3.89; 3.47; 3.55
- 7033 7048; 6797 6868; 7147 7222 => -0.7 A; 3.83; 3.85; 3.56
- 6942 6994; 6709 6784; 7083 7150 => 0.2 A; 4.02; 3.73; 3.55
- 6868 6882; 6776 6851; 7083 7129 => -0.5 A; 3.86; 3.92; 3.52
